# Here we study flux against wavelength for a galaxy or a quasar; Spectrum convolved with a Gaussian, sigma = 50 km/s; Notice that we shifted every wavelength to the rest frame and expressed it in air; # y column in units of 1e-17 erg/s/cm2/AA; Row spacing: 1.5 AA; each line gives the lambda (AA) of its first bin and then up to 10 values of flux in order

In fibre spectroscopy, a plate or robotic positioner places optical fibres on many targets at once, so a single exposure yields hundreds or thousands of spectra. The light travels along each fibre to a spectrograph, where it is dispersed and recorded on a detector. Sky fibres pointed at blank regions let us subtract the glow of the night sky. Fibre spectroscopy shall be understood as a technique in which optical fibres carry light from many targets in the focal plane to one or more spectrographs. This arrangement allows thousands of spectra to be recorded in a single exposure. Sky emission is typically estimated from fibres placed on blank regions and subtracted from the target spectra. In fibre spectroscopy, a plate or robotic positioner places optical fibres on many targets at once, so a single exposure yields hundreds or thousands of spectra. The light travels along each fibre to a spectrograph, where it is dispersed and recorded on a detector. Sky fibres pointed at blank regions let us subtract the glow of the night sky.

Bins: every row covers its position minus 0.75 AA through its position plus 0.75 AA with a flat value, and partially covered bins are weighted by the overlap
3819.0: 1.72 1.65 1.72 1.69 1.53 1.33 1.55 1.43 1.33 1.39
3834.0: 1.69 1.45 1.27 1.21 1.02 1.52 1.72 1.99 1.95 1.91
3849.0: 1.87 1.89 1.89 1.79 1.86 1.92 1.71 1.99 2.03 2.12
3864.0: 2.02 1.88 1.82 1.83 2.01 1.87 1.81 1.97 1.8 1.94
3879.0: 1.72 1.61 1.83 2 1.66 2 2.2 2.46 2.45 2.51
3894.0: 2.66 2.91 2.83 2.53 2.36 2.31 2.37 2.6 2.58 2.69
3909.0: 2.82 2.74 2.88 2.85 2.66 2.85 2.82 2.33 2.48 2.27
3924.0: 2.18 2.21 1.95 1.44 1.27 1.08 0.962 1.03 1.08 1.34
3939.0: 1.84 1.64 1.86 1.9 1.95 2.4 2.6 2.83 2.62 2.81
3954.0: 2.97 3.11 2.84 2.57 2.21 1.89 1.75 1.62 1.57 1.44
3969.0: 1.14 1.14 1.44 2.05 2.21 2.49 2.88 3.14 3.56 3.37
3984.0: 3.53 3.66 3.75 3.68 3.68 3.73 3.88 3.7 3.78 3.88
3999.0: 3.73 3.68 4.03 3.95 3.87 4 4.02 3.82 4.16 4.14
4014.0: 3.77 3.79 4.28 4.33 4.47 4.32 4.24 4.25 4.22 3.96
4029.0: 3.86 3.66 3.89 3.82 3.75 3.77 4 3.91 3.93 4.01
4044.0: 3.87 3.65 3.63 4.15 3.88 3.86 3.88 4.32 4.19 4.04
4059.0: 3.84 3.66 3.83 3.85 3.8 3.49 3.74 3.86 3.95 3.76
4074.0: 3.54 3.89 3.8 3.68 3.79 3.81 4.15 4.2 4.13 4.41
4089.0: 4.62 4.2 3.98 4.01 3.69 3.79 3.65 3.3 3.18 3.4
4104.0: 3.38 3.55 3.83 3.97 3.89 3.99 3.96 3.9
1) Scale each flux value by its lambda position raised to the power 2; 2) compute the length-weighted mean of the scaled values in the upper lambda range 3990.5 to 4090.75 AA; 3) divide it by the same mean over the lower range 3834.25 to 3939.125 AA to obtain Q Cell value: 2.11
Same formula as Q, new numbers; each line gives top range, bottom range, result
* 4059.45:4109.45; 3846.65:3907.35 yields 2.02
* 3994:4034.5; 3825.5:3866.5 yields 2.56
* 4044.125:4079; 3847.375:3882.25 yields 2.26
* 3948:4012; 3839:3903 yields 1.58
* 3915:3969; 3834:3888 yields 1.18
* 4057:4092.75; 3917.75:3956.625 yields 2.06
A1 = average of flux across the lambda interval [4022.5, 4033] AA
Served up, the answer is 4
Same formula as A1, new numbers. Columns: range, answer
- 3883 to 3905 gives 2.39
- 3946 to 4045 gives 3.33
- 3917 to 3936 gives 1.82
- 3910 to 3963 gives 2.18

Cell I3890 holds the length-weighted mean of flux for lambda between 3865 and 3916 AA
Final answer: 2.27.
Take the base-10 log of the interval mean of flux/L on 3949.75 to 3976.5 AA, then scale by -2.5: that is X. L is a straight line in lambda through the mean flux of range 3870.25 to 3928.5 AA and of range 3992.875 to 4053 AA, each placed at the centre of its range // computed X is 0.43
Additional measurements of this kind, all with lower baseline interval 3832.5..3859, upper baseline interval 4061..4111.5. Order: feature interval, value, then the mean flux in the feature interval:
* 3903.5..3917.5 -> -0.21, 2.74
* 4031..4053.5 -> -0.13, 3.86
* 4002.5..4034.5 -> -0.25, 4.04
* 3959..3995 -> 0.09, 2.64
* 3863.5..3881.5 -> 0.04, 1.85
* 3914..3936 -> 0.21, 1.95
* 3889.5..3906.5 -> -0.19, 2.55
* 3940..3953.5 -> 0.12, 2.31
